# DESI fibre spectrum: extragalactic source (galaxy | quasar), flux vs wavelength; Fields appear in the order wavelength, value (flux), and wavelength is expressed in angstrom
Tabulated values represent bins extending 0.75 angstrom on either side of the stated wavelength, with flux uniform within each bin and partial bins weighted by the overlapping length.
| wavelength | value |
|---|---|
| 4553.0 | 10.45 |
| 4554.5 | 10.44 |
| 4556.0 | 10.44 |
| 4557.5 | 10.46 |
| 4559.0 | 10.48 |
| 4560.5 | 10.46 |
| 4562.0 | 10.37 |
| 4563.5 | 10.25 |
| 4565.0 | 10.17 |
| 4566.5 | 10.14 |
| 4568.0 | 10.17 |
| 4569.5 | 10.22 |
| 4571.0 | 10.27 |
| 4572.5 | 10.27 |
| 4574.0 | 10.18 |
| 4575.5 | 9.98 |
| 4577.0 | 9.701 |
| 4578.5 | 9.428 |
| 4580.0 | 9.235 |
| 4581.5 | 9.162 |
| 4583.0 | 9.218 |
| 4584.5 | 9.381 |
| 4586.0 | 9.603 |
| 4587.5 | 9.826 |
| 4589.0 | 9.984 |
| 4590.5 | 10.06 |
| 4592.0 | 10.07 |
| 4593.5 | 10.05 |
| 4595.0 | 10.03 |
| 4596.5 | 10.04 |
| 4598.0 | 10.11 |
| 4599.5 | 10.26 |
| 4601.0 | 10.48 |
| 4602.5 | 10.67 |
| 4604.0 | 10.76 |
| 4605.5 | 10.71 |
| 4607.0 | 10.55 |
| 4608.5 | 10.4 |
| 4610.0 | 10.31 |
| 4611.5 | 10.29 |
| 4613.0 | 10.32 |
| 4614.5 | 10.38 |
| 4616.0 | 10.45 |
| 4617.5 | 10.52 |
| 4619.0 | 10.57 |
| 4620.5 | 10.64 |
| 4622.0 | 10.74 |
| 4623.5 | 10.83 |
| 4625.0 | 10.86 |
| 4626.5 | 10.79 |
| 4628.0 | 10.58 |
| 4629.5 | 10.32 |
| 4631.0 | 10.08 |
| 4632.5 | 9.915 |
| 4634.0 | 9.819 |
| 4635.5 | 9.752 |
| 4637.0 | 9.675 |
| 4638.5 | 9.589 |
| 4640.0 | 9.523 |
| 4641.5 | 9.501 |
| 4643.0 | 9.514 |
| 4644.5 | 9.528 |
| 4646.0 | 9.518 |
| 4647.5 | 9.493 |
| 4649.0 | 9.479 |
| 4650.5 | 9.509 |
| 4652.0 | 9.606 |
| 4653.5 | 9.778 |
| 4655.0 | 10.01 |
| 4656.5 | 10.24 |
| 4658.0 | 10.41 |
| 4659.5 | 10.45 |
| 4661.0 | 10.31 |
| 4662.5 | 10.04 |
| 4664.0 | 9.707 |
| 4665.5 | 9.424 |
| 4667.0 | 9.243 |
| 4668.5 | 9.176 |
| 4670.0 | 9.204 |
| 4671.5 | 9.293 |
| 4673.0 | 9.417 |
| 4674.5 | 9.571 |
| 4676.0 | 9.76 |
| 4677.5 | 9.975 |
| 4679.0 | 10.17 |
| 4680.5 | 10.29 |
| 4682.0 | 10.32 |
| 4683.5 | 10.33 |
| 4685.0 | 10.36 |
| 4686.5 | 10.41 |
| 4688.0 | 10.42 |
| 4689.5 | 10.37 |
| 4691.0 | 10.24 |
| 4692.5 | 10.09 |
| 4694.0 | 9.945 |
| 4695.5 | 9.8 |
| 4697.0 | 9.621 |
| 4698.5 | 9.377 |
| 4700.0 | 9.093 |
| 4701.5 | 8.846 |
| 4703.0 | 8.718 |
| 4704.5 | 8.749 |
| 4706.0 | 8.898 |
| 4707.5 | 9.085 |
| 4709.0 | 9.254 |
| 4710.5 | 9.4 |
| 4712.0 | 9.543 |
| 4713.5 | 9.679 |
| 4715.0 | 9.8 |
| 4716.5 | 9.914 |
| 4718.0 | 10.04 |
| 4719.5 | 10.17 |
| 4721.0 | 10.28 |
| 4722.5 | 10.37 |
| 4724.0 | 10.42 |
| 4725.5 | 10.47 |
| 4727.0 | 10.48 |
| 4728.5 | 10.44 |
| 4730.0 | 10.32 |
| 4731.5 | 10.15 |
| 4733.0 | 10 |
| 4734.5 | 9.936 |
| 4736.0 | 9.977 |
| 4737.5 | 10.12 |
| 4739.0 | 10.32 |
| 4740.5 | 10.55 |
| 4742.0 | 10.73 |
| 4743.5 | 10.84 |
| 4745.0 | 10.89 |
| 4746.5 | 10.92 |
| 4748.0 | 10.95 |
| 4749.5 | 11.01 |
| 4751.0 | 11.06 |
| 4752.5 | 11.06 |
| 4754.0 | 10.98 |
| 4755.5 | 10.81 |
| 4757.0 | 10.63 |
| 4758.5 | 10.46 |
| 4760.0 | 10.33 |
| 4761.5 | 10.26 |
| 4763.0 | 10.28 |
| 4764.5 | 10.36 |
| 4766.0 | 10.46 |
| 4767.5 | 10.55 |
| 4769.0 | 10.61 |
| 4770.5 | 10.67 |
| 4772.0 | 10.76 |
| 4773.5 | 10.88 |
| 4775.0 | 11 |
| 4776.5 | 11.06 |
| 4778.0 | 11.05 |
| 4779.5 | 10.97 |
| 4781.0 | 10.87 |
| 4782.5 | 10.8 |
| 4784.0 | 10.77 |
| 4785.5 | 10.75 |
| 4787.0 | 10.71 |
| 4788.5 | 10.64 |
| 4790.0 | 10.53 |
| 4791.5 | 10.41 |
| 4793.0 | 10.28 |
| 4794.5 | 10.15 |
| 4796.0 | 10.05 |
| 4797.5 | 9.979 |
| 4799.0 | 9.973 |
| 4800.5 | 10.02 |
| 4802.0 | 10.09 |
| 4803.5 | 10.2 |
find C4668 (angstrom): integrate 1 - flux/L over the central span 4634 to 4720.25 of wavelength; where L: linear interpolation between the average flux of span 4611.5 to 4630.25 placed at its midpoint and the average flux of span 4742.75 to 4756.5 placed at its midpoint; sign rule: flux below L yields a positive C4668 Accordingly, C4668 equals 8.2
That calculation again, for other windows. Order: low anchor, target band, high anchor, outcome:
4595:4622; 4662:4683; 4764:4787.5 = 1.74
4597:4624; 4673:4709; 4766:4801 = 2.72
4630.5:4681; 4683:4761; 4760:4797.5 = 0.57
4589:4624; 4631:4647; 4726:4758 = 1.20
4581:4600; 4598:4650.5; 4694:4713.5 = -2.87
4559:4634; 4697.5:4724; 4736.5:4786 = 2.63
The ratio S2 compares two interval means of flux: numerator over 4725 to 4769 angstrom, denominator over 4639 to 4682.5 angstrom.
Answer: 1.08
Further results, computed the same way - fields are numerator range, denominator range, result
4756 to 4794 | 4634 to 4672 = 1.10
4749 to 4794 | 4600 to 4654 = 1.05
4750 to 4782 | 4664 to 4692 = 1.08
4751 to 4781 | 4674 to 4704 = 1.08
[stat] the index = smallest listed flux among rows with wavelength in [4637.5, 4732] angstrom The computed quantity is 8.718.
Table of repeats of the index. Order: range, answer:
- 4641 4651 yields 9.479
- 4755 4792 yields 10.26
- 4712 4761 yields 9.543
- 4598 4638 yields 9.675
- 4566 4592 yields 9.162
